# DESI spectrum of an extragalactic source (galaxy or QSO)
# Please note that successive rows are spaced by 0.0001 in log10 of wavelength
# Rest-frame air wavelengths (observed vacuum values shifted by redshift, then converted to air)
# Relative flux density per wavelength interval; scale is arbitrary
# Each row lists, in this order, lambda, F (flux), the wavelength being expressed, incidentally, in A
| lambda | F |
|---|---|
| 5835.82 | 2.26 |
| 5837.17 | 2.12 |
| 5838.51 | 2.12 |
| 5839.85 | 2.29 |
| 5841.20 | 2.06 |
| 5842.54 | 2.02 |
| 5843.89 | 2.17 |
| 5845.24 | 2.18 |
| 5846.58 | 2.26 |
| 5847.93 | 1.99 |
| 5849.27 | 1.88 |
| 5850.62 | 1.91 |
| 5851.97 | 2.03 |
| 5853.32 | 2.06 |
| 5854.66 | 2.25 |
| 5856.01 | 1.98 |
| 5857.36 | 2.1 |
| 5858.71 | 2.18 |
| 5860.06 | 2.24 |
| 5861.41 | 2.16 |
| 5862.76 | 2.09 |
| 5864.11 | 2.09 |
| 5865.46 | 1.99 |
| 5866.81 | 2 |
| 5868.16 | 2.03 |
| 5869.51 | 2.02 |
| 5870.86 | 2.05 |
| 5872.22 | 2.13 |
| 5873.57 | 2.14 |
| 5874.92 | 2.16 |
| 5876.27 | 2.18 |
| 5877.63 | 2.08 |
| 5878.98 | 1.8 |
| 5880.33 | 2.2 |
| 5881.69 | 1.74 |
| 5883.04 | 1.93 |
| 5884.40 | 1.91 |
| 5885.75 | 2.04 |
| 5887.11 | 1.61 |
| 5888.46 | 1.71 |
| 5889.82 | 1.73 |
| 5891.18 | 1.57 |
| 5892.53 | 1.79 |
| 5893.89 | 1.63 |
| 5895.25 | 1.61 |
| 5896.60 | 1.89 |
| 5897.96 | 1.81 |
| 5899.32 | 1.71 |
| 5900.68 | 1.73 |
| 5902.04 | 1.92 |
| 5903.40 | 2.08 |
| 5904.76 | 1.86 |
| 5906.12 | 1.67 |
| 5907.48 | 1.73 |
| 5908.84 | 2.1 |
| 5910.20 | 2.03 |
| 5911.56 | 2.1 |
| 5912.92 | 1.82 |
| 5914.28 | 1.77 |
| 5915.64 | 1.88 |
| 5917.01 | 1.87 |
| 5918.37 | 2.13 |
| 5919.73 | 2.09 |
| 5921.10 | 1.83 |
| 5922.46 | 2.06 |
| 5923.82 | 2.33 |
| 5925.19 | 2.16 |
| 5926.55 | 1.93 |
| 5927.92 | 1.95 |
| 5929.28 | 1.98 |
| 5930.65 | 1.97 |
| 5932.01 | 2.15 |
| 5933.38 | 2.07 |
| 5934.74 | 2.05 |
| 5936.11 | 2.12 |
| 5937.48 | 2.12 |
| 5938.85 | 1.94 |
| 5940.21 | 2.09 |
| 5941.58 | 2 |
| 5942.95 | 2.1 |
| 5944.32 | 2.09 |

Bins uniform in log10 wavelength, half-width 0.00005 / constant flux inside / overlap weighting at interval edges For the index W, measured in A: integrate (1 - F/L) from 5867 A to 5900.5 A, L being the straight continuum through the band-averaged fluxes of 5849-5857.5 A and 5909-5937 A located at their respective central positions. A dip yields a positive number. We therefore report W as 2.2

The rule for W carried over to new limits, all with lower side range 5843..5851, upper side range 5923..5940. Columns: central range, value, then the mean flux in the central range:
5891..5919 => 2.97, 1.85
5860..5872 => 0.00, 2.07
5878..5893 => 1.75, 1.83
